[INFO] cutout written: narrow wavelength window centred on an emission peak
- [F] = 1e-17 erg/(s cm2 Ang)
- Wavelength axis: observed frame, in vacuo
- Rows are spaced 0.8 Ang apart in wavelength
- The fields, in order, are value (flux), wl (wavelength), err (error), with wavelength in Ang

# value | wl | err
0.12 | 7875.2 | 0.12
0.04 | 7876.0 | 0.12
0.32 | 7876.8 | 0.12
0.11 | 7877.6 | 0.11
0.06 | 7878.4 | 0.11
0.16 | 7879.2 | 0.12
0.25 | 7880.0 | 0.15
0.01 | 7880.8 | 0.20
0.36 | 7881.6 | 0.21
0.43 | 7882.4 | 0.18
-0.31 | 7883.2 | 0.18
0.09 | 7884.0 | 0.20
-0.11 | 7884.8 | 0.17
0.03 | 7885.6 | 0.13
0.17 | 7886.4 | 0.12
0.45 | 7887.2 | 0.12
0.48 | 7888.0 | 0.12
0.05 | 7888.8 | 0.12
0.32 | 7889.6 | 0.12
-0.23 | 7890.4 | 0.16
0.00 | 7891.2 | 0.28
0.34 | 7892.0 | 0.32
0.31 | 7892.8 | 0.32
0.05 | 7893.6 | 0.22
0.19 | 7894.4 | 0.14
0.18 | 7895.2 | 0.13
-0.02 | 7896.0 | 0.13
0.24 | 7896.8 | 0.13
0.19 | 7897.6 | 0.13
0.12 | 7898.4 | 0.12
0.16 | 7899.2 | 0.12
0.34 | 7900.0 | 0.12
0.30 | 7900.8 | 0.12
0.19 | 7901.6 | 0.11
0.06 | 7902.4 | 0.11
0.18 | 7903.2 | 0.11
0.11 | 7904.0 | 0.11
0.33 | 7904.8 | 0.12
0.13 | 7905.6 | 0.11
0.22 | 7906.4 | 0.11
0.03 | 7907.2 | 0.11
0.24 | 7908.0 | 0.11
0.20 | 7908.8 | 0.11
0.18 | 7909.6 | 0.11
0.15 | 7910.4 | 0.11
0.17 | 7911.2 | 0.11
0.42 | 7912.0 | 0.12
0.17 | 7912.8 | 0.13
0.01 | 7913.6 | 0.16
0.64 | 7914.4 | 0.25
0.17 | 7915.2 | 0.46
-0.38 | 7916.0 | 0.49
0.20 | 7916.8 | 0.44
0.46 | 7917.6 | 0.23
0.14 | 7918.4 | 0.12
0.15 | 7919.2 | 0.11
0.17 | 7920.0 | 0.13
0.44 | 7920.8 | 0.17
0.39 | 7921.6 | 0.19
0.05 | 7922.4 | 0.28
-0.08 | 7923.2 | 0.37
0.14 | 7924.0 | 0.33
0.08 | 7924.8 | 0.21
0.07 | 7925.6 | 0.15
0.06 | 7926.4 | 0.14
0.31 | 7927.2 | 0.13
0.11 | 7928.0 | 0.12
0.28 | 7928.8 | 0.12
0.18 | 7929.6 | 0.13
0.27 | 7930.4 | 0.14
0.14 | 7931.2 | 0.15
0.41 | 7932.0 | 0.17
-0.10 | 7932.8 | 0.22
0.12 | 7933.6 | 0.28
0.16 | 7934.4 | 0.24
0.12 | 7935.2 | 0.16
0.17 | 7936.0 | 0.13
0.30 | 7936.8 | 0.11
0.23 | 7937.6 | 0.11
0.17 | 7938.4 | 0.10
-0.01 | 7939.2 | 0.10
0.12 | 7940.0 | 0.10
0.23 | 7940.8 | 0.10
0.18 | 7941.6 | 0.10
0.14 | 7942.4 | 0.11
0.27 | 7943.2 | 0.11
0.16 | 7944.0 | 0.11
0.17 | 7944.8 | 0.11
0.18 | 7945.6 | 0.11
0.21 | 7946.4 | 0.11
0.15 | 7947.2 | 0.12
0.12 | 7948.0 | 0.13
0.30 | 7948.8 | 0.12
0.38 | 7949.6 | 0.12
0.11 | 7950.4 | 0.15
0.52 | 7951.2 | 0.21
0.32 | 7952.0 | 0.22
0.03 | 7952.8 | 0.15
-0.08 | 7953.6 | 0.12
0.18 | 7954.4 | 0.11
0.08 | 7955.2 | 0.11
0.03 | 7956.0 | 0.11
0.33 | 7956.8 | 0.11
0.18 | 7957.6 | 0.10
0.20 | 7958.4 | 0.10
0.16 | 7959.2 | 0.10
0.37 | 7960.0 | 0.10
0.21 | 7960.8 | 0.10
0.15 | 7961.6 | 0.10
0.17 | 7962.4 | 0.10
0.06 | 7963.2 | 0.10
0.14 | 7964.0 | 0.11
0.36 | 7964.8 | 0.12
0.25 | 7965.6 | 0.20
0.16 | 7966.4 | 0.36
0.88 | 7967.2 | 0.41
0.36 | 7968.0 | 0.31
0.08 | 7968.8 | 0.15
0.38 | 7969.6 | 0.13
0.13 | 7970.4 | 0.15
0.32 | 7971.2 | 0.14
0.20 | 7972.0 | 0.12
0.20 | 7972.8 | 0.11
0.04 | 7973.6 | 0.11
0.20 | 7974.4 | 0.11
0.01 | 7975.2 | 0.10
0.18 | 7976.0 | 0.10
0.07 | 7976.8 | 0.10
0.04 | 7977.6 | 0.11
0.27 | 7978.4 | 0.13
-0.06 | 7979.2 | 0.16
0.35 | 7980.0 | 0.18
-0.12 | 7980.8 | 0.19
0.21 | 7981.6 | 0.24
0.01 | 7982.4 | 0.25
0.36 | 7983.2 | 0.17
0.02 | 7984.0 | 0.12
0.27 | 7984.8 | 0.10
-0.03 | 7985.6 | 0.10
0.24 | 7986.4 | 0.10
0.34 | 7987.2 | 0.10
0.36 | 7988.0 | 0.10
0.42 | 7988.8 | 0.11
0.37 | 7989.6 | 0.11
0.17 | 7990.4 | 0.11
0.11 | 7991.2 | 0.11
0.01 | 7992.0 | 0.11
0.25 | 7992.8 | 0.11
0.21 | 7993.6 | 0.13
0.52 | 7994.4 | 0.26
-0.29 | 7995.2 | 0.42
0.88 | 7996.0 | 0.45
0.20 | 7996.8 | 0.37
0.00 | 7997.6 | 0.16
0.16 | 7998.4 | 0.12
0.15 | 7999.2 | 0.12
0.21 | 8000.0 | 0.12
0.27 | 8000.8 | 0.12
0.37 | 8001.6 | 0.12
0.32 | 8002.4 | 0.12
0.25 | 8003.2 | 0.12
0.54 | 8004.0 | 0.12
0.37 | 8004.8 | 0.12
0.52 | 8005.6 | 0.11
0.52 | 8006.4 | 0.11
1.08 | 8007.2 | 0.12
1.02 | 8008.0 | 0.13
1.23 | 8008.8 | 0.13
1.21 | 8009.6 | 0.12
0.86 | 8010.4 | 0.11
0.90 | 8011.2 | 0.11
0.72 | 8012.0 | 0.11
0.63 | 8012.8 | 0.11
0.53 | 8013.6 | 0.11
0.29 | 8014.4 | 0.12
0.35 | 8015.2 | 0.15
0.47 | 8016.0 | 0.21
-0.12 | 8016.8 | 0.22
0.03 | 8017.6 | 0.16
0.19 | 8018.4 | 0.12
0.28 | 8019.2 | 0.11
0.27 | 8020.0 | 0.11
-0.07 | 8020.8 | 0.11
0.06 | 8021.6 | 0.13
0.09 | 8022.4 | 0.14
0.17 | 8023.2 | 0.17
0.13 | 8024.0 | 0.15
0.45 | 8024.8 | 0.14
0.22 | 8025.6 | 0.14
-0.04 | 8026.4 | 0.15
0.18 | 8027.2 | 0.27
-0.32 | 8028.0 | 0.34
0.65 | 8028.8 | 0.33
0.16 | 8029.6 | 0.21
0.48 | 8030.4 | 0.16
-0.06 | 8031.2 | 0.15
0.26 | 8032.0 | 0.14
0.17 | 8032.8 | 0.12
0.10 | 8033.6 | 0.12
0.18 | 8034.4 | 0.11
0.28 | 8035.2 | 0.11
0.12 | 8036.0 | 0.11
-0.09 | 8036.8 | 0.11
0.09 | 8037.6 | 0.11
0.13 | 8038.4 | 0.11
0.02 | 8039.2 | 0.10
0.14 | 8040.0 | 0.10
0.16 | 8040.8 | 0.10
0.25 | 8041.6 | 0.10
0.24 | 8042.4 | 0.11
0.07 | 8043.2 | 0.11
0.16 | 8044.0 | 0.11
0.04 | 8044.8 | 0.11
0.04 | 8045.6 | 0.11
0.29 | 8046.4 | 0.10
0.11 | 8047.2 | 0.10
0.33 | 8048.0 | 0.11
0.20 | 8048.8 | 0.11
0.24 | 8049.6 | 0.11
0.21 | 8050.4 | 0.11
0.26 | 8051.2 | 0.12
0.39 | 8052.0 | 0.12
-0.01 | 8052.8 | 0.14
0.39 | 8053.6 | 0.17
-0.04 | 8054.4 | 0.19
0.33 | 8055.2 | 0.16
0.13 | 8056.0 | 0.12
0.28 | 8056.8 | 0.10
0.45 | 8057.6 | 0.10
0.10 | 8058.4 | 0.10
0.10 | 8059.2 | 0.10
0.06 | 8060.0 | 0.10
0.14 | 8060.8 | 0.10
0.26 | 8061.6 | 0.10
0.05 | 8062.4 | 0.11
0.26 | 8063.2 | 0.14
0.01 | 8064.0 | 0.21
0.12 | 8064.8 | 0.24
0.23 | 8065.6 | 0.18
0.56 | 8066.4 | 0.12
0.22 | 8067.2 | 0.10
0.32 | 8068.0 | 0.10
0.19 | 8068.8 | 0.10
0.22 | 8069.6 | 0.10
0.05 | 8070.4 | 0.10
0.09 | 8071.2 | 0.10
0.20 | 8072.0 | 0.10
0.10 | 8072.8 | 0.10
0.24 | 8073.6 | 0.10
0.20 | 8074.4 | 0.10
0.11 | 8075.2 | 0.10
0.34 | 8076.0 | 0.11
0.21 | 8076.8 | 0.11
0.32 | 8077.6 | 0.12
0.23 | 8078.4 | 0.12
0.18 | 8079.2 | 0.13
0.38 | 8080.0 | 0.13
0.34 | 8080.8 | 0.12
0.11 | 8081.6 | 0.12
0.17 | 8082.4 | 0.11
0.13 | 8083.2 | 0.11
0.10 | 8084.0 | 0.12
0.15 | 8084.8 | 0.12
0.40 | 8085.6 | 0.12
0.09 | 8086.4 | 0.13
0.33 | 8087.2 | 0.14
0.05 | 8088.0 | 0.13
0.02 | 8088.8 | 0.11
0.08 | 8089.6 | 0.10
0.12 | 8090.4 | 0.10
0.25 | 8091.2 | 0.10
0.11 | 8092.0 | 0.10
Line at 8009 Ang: H-gamma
